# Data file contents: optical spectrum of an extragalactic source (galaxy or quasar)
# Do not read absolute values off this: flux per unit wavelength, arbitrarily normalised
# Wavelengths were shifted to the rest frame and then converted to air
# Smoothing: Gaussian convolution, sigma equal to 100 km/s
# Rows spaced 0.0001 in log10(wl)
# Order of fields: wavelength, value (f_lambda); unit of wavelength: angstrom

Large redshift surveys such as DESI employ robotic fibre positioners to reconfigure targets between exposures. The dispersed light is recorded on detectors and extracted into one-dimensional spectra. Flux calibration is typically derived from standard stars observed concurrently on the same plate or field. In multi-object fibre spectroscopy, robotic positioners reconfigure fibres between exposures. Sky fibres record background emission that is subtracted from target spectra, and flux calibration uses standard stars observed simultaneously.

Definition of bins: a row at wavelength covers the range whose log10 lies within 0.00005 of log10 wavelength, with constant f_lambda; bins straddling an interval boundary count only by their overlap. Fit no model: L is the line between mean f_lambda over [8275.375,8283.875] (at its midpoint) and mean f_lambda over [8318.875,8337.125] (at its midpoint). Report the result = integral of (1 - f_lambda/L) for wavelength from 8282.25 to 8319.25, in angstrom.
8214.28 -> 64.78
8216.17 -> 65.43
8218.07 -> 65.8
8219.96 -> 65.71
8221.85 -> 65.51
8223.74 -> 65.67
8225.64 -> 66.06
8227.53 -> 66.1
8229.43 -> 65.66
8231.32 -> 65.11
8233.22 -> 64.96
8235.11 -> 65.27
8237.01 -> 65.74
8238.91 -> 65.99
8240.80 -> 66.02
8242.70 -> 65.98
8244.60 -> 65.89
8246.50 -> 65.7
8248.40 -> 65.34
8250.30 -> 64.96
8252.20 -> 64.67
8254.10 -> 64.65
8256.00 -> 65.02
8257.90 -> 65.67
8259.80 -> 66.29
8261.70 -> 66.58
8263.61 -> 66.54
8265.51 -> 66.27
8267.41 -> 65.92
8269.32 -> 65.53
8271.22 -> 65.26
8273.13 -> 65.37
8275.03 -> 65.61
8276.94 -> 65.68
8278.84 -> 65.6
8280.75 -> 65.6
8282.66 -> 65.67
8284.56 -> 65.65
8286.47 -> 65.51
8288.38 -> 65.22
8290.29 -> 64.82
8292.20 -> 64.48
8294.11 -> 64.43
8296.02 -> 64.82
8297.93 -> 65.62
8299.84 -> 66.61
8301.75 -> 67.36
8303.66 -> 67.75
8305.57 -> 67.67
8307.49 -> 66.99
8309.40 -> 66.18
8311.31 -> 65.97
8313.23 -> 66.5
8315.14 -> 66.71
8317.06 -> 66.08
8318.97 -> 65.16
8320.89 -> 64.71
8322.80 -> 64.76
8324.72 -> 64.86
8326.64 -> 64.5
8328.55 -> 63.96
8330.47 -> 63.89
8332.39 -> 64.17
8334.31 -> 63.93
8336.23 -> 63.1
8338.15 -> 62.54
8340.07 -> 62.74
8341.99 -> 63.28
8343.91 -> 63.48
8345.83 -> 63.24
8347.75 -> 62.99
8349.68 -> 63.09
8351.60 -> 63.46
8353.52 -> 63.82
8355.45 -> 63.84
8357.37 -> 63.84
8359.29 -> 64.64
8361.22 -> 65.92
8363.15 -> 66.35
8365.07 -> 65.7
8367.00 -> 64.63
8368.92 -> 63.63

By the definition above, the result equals -0.5 angstrom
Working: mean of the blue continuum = 65.7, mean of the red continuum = 64.3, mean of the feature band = 66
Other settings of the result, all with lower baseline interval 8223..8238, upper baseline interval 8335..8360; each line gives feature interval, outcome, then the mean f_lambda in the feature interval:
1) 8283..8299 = -0.2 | 65.1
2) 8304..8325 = -0.7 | 66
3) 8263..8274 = -0.2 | 65.8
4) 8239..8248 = -0.1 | 65.9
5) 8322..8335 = -0.1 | 64.3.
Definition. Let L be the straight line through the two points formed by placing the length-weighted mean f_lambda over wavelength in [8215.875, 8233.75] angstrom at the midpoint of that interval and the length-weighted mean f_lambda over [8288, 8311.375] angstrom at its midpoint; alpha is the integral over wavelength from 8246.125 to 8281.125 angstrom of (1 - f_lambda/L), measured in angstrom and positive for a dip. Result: 0.1 angstrom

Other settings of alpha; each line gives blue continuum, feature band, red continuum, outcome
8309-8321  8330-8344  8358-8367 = 0.50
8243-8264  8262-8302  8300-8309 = 0.56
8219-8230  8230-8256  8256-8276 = 0.17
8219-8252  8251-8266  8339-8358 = -0.12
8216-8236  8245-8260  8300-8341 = 0.05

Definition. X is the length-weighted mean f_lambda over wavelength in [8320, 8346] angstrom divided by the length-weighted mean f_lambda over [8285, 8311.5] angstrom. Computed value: 1.0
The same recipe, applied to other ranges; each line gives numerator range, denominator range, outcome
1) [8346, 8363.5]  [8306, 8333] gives 0.98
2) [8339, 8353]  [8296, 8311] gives 0.95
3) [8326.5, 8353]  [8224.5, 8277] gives 0.97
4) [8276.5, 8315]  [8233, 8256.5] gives 1.01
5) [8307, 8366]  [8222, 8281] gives 0.98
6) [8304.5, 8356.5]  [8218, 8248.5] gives 0.98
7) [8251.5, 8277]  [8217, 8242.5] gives 1.00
